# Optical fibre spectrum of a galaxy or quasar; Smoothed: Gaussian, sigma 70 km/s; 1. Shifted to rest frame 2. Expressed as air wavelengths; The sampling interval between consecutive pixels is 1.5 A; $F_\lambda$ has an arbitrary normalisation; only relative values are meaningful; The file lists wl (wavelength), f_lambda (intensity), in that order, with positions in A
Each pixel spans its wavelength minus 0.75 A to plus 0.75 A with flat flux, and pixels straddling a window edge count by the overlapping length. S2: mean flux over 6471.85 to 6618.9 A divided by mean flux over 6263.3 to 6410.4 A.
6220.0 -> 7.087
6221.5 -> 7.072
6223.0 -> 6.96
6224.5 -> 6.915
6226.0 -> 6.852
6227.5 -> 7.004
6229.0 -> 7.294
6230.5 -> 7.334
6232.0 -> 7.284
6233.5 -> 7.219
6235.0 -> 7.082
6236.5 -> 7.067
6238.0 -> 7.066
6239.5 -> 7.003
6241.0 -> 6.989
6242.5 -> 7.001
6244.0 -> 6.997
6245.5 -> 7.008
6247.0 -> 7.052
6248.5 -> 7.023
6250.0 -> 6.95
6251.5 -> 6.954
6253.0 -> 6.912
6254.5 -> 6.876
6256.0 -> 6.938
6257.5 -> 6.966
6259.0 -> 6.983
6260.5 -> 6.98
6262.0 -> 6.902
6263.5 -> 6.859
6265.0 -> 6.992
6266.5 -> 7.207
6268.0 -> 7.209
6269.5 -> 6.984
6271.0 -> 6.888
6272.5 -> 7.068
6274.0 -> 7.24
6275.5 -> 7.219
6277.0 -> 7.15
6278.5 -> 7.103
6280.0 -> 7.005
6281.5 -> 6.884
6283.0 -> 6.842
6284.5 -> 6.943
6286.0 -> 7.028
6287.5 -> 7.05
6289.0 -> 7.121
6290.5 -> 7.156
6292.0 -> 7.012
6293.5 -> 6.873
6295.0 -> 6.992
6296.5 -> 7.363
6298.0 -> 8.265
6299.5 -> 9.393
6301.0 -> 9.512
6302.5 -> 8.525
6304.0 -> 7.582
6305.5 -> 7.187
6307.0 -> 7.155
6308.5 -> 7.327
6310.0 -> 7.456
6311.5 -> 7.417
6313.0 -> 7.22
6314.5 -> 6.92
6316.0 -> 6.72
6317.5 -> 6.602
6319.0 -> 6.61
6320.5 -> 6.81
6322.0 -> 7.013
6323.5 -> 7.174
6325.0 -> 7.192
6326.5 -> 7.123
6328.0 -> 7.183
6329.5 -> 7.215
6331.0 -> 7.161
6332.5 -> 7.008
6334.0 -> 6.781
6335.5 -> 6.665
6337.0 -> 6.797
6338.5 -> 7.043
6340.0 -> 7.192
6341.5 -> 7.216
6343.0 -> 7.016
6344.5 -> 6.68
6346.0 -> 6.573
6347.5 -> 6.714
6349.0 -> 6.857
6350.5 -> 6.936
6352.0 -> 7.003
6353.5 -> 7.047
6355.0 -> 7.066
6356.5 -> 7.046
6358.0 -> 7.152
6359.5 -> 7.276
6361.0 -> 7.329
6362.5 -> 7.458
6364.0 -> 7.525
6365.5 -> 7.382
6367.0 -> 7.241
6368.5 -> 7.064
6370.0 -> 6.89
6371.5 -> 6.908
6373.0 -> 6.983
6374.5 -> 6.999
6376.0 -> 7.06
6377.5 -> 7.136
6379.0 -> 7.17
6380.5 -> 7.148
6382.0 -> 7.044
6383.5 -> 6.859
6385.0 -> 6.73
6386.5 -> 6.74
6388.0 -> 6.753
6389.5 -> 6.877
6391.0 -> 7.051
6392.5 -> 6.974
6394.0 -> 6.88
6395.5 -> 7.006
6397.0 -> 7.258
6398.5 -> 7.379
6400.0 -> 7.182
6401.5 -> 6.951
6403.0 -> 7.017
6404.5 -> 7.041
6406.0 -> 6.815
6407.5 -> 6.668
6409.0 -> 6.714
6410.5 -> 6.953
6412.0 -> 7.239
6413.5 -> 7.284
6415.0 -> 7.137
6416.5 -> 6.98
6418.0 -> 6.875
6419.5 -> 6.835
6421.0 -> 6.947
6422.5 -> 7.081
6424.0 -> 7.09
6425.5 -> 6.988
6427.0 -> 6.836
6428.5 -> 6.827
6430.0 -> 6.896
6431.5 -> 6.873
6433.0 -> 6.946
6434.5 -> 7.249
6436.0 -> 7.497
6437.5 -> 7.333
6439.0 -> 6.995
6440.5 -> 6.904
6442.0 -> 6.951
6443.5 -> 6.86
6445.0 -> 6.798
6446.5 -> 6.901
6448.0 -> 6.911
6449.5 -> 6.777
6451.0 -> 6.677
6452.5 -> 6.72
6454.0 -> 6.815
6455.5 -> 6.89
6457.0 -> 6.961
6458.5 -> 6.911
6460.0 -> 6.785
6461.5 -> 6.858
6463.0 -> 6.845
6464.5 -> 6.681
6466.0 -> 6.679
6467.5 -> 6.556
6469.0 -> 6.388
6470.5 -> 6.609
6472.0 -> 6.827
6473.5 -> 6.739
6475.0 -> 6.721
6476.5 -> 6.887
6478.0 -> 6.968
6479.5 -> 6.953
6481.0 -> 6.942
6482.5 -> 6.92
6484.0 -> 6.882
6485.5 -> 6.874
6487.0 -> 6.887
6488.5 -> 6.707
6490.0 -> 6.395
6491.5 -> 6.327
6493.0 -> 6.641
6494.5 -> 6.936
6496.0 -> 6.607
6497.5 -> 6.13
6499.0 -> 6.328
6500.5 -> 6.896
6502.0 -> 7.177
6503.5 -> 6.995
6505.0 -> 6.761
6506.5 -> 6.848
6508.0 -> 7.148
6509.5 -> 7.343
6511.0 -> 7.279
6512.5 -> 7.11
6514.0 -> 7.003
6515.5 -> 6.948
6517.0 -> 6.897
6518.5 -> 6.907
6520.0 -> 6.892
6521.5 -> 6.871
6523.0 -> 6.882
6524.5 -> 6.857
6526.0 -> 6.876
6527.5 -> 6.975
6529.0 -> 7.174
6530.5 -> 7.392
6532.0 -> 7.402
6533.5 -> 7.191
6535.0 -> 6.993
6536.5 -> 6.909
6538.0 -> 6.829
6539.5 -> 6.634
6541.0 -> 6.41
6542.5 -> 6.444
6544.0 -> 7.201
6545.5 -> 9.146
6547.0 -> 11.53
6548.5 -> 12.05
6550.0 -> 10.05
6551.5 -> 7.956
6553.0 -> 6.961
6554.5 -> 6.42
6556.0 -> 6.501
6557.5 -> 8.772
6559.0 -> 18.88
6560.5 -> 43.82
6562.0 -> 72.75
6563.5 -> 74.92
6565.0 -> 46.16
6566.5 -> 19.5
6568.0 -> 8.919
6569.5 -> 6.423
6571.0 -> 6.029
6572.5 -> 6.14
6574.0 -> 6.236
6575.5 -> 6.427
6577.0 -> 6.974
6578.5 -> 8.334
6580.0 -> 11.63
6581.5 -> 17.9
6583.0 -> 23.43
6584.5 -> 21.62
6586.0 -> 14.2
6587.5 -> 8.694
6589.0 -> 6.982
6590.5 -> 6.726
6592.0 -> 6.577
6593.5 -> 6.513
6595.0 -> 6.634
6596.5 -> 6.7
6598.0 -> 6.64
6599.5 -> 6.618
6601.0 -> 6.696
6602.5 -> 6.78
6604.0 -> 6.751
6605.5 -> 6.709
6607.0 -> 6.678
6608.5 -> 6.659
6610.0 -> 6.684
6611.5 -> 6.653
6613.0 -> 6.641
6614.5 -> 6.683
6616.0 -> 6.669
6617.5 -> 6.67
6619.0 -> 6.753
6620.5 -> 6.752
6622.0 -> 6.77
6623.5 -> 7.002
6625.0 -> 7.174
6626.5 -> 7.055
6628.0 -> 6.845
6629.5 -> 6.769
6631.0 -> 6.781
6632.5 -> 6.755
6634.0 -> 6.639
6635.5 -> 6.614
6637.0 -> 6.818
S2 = 1.40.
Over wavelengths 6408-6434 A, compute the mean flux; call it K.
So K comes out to 6.97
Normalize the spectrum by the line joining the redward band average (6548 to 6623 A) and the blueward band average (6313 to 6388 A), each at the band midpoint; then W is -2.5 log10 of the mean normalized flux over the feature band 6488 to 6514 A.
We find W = 0.494 mag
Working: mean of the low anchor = 7.01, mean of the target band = 6.81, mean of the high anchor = 12.8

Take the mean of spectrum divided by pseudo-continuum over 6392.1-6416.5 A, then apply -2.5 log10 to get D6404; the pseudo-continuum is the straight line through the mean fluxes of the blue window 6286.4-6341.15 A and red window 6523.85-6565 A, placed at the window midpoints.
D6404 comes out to 0.41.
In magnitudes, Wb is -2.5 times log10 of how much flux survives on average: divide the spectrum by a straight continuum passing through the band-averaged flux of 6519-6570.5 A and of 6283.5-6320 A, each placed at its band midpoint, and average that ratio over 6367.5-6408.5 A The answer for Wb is 0.37 mag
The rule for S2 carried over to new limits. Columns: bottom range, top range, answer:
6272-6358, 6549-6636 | 1.67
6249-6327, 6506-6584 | 1.73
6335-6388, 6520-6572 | 2.02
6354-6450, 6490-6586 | 1.65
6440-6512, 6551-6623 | 1.90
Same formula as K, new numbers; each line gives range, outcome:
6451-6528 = 6.82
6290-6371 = 7.21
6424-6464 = 6.92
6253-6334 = 7.19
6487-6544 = 6.87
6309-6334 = 7.05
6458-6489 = 6.79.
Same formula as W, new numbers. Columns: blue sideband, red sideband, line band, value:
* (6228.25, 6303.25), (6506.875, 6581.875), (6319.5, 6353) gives 0.212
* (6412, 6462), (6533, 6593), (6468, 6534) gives 0.483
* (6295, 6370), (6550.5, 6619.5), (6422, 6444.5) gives 0.340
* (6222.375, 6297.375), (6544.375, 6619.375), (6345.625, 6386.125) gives 0.262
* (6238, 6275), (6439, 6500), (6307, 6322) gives -0.013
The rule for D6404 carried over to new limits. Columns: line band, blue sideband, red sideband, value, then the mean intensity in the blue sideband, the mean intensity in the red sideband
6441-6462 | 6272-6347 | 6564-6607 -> 0.31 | 7.19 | 11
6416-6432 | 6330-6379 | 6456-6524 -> 0.00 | 7.04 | 6.82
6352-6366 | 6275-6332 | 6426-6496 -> -0.02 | 7.28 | 6.84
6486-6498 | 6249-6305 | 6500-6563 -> 0.44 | 7.24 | 10.4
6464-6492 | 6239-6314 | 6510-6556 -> 0.10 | 7.21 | 7.46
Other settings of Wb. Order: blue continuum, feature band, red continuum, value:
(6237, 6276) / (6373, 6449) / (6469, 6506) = -0.025 mag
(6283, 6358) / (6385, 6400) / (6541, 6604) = 0.296 mag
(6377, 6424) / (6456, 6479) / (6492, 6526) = 0.025 mag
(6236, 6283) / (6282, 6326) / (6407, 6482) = -0.051 mag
